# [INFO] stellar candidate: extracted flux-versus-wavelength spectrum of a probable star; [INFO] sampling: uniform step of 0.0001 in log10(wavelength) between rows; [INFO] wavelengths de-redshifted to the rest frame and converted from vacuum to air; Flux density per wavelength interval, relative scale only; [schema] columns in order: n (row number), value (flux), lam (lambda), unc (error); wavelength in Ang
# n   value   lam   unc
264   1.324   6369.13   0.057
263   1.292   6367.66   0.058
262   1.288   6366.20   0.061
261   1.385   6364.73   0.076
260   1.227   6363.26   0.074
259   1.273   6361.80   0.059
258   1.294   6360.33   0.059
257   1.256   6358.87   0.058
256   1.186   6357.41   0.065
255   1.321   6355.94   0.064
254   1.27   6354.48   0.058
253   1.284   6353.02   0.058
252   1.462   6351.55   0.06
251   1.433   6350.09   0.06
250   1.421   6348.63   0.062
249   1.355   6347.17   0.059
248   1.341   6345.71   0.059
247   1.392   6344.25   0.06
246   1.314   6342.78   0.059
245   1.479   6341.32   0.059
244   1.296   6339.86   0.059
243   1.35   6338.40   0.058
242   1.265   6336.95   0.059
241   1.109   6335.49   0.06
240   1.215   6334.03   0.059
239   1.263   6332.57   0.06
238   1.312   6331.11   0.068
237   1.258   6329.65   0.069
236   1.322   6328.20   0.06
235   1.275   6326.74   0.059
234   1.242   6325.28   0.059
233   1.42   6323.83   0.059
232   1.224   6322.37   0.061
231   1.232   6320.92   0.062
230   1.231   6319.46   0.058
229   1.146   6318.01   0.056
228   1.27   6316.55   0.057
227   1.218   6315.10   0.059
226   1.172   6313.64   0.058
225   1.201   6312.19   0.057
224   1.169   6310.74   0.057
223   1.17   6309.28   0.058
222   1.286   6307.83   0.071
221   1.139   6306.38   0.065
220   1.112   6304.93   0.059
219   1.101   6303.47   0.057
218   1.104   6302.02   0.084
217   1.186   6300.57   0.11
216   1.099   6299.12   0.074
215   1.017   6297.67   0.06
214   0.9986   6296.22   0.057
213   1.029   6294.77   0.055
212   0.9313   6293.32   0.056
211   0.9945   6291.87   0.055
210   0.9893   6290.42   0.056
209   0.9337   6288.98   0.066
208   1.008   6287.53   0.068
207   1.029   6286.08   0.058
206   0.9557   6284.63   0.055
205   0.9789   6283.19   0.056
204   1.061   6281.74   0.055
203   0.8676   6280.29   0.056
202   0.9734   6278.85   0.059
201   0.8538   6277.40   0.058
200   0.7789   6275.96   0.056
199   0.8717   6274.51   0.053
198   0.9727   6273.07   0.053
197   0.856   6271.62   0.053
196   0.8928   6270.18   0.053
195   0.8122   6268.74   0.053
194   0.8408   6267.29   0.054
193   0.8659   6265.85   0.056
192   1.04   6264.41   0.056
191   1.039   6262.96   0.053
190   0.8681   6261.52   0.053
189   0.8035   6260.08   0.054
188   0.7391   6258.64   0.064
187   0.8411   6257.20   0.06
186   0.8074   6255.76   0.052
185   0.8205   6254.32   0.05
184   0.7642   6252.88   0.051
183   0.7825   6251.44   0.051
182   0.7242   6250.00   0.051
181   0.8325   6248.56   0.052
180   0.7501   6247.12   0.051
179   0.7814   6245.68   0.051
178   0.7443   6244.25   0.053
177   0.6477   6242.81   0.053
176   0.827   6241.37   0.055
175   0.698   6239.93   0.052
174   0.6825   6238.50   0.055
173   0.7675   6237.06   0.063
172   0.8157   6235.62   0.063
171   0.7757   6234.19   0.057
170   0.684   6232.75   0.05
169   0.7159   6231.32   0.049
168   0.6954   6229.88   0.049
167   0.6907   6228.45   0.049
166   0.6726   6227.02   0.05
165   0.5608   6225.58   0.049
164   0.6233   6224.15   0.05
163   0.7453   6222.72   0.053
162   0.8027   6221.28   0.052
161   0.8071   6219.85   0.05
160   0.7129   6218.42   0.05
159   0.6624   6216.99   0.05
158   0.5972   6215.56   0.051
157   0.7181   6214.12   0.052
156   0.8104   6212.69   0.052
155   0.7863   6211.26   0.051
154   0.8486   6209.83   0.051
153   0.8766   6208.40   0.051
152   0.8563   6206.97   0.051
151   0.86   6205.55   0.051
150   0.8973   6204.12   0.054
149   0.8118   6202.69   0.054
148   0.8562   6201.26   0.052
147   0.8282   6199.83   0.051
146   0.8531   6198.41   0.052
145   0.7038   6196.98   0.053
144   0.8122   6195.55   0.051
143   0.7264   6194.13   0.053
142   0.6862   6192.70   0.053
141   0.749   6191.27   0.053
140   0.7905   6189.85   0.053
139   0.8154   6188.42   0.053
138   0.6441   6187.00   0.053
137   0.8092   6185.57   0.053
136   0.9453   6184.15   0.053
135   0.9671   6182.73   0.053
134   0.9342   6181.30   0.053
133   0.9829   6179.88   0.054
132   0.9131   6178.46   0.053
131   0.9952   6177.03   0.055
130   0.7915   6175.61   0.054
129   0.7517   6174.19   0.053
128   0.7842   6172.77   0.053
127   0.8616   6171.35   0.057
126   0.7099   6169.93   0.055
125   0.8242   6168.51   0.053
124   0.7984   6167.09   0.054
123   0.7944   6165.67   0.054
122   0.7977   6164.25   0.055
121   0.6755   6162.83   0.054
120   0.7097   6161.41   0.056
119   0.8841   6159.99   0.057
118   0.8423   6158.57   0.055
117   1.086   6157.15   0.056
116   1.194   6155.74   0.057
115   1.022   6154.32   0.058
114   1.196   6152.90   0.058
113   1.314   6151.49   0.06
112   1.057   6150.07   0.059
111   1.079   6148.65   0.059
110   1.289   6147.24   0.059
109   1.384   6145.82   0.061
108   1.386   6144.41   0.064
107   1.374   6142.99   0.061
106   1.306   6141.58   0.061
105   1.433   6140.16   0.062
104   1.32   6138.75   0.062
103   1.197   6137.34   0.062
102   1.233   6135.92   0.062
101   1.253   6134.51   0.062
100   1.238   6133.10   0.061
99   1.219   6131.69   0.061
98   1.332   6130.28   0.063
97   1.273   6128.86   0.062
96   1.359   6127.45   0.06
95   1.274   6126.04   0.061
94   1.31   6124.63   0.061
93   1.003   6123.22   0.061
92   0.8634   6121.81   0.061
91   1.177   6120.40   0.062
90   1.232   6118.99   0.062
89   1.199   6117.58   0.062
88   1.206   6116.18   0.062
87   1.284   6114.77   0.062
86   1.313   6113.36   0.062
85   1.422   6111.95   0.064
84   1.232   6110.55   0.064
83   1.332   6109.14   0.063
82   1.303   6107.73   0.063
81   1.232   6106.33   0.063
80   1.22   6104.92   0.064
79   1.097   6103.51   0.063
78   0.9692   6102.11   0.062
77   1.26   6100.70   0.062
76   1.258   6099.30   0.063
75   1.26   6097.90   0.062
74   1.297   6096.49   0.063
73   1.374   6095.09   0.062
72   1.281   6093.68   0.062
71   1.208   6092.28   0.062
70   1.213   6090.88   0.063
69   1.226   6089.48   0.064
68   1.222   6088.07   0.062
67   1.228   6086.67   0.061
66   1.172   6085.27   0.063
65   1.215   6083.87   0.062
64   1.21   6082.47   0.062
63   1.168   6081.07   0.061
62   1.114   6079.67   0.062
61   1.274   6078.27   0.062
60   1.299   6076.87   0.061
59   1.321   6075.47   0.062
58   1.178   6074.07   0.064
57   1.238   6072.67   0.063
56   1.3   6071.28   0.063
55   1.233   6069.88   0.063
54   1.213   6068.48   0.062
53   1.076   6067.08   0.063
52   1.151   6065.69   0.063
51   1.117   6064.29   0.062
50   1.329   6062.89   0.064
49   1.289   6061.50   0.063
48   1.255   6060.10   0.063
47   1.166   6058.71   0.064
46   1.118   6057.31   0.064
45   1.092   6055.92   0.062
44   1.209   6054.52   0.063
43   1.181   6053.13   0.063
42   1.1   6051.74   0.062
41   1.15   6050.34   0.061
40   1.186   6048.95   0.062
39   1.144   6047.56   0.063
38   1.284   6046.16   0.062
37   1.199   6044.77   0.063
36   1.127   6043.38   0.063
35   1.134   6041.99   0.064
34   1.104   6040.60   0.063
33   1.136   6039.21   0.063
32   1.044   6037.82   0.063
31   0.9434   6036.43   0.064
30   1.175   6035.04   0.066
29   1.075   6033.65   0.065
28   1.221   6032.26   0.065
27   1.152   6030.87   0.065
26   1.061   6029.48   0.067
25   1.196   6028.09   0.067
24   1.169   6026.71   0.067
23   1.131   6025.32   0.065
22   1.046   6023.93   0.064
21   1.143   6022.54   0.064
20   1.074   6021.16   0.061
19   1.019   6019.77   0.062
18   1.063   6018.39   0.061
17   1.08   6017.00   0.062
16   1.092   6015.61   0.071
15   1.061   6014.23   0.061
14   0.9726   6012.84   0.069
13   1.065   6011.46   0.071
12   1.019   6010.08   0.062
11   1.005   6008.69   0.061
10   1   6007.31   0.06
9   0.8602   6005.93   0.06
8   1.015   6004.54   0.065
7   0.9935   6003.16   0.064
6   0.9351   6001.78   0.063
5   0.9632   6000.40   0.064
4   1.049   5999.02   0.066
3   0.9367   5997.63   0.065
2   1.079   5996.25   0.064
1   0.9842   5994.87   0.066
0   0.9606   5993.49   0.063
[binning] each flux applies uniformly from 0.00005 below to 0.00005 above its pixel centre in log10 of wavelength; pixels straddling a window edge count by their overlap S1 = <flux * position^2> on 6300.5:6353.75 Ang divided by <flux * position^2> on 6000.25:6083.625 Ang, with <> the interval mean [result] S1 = 1.23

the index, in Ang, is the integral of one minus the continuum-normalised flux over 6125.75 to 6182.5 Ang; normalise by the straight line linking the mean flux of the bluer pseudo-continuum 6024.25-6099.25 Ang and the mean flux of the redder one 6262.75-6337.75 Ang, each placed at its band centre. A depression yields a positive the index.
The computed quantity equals 3.96 Ang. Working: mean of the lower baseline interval 1.19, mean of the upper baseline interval 1.08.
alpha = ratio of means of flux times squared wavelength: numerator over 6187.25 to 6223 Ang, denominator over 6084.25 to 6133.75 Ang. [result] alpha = 0.66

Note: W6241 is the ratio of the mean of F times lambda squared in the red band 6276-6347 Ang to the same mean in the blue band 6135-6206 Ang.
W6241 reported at 1.27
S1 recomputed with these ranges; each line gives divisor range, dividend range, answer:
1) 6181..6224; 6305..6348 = 1.66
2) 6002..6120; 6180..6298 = 0.75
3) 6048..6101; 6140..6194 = 0.81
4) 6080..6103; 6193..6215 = 0.69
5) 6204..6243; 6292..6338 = 1.64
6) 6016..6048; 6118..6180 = 1.00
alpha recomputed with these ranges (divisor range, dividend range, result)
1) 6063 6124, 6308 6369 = 1.14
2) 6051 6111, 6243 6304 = 0.80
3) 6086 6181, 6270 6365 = 1.09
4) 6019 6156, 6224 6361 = 0.92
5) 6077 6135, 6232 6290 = 0.72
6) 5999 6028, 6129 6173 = 1.10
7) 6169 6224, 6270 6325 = 1.37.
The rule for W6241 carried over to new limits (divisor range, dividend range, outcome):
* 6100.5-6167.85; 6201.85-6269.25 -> 0.69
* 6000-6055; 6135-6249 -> 0.84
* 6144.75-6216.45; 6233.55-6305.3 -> 1.05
